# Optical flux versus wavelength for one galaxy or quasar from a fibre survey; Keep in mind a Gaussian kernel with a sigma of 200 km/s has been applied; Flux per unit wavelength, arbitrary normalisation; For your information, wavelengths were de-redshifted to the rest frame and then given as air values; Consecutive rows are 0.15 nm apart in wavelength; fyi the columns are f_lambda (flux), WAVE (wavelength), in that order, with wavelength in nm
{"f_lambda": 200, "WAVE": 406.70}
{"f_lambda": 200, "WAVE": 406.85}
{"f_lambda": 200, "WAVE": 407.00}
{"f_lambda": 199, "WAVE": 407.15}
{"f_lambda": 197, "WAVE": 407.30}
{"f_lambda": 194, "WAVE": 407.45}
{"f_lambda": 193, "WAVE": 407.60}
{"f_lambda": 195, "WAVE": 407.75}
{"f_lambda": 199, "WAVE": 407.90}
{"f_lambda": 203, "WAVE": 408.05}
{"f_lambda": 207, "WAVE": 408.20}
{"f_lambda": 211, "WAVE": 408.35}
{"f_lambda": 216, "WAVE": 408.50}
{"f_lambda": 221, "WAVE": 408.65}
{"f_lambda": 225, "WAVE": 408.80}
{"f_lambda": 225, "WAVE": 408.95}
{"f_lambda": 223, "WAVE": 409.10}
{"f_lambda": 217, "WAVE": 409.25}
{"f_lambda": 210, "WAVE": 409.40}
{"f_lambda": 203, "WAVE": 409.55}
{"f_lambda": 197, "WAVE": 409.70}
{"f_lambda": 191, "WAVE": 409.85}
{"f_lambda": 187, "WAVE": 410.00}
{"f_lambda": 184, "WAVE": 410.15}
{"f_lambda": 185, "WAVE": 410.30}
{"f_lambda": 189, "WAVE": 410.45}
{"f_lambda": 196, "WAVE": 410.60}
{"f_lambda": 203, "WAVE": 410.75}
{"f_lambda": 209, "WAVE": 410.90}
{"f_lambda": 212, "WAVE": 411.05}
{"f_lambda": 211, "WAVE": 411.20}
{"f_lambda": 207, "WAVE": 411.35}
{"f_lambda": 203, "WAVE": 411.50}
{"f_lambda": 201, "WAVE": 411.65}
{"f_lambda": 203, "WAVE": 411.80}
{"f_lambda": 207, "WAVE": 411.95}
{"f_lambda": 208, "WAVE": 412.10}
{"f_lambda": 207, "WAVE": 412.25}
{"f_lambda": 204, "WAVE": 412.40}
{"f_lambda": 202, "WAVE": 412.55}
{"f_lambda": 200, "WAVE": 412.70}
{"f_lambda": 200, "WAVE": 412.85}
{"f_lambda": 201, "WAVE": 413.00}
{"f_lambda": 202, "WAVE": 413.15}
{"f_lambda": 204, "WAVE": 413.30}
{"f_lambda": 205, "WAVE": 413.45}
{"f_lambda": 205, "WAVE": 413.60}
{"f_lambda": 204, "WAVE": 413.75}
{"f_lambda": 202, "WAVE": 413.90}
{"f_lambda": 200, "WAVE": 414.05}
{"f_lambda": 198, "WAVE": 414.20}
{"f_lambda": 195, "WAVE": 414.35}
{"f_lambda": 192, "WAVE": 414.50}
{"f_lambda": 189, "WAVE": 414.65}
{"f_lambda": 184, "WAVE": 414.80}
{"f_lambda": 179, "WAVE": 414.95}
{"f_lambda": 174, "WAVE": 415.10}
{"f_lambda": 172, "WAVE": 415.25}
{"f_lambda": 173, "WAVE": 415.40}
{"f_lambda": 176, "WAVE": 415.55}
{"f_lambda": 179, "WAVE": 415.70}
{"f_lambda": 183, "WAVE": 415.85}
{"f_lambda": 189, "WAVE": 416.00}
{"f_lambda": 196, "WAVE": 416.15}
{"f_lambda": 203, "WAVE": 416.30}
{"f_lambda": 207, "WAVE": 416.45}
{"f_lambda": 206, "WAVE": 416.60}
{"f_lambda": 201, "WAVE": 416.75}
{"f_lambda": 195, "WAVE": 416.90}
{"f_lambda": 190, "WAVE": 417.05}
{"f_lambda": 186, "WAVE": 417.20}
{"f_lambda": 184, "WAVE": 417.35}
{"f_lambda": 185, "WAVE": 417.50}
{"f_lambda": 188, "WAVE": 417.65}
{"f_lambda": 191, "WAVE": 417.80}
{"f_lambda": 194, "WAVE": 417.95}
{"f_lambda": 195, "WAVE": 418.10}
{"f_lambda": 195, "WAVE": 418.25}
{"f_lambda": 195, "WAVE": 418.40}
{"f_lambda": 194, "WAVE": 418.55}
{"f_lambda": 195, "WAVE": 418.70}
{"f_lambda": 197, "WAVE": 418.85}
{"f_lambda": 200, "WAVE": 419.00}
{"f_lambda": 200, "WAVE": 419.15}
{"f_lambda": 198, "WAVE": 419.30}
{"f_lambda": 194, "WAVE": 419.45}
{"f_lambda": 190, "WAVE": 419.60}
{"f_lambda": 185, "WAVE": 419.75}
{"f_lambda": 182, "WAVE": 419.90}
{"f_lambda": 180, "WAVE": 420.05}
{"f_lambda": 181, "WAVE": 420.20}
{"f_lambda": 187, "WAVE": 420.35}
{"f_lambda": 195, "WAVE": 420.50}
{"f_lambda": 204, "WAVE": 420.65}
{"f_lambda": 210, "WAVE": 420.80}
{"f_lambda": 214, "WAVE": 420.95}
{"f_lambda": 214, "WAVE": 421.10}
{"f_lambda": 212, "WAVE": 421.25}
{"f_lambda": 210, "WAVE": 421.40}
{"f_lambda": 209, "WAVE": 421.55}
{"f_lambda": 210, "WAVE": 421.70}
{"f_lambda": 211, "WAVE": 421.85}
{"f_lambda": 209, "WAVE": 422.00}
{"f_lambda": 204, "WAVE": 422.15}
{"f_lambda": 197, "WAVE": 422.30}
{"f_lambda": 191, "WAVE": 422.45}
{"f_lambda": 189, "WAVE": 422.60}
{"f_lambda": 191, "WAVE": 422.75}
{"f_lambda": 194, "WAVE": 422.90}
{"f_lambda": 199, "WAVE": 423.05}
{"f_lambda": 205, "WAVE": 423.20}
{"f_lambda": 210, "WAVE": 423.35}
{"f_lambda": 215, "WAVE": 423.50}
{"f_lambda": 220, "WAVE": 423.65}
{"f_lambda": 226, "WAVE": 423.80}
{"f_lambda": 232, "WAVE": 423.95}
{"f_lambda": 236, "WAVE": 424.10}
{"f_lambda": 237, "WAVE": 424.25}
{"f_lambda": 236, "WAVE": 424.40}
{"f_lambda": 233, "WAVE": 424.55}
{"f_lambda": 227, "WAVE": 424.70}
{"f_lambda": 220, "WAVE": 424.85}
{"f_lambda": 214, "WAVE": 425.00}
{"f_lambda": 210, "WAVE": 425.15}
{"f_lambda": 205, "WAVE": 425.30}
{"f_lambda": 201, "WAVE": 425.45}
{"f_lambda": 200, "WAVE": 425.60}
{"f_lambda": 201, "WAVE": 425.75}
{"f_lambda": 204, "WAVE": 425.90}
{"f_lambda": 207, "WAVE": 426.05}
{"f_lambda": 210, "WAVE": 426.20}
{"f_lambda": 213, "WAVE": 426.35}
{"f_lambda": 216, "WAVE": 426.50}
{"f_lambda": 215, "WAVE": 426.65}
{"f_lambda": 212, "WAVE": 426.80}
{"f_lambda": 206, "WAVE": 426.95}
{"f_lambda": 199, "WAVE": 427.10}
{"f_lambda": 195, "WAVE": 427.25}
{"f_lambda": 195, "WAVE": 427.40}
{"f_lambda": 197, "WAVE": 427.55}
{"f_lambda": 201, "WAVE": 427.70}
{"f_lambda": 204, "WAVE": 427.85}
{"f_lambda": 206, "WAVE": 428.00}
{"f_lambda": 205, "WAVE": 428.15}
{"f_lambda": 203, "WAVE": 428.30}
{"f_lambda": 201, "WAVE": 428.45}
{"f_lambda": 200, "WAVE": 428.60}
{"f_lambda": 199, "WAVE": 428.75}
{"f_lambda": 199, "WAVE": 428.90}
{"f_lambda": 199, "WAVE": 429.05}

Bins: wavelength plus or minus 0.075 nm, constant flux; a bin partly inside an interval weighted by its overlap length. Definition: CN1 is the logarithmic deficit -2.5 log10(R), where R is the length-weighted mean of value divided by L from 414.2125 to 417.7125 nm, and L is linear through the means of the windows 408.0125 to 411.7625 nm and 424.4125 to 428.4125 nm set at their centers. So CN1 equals 0.10 mag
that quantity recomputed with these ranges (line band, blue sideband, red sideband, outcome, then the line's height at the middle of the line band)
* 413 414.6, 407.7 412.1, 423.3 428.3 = 0.03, 207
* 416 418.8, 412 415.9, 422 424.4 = 0.03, 200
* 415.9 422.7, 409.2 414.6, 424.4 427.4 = 0.05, 206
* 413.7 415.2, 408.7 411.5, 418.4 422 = 0.06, 202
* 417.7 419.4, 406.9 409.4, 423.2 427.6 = 0.08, 211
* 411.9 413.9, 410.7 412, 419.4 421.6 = 0.01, 205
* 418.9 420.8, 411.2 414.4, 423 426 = 0.10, 211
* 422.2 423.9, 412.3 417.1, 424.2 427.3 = 0.02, 208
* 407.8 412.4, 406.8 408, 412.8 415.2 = -0.05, 197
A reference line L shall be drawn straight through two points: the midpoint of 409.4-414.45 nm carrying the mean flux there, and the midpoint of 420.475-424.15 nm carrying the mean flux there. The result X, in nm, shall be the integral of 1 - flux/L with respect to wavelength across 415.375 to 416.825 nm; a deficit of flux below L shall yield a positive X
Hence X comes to 0.08 nm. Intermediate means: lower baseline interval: 201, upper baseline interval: 208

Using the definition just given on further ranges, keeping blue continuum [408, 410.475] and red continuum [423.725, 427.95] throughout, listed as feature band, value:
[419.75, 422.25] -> 0.11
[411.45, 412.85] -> 0.02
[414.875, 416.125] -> 0.18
